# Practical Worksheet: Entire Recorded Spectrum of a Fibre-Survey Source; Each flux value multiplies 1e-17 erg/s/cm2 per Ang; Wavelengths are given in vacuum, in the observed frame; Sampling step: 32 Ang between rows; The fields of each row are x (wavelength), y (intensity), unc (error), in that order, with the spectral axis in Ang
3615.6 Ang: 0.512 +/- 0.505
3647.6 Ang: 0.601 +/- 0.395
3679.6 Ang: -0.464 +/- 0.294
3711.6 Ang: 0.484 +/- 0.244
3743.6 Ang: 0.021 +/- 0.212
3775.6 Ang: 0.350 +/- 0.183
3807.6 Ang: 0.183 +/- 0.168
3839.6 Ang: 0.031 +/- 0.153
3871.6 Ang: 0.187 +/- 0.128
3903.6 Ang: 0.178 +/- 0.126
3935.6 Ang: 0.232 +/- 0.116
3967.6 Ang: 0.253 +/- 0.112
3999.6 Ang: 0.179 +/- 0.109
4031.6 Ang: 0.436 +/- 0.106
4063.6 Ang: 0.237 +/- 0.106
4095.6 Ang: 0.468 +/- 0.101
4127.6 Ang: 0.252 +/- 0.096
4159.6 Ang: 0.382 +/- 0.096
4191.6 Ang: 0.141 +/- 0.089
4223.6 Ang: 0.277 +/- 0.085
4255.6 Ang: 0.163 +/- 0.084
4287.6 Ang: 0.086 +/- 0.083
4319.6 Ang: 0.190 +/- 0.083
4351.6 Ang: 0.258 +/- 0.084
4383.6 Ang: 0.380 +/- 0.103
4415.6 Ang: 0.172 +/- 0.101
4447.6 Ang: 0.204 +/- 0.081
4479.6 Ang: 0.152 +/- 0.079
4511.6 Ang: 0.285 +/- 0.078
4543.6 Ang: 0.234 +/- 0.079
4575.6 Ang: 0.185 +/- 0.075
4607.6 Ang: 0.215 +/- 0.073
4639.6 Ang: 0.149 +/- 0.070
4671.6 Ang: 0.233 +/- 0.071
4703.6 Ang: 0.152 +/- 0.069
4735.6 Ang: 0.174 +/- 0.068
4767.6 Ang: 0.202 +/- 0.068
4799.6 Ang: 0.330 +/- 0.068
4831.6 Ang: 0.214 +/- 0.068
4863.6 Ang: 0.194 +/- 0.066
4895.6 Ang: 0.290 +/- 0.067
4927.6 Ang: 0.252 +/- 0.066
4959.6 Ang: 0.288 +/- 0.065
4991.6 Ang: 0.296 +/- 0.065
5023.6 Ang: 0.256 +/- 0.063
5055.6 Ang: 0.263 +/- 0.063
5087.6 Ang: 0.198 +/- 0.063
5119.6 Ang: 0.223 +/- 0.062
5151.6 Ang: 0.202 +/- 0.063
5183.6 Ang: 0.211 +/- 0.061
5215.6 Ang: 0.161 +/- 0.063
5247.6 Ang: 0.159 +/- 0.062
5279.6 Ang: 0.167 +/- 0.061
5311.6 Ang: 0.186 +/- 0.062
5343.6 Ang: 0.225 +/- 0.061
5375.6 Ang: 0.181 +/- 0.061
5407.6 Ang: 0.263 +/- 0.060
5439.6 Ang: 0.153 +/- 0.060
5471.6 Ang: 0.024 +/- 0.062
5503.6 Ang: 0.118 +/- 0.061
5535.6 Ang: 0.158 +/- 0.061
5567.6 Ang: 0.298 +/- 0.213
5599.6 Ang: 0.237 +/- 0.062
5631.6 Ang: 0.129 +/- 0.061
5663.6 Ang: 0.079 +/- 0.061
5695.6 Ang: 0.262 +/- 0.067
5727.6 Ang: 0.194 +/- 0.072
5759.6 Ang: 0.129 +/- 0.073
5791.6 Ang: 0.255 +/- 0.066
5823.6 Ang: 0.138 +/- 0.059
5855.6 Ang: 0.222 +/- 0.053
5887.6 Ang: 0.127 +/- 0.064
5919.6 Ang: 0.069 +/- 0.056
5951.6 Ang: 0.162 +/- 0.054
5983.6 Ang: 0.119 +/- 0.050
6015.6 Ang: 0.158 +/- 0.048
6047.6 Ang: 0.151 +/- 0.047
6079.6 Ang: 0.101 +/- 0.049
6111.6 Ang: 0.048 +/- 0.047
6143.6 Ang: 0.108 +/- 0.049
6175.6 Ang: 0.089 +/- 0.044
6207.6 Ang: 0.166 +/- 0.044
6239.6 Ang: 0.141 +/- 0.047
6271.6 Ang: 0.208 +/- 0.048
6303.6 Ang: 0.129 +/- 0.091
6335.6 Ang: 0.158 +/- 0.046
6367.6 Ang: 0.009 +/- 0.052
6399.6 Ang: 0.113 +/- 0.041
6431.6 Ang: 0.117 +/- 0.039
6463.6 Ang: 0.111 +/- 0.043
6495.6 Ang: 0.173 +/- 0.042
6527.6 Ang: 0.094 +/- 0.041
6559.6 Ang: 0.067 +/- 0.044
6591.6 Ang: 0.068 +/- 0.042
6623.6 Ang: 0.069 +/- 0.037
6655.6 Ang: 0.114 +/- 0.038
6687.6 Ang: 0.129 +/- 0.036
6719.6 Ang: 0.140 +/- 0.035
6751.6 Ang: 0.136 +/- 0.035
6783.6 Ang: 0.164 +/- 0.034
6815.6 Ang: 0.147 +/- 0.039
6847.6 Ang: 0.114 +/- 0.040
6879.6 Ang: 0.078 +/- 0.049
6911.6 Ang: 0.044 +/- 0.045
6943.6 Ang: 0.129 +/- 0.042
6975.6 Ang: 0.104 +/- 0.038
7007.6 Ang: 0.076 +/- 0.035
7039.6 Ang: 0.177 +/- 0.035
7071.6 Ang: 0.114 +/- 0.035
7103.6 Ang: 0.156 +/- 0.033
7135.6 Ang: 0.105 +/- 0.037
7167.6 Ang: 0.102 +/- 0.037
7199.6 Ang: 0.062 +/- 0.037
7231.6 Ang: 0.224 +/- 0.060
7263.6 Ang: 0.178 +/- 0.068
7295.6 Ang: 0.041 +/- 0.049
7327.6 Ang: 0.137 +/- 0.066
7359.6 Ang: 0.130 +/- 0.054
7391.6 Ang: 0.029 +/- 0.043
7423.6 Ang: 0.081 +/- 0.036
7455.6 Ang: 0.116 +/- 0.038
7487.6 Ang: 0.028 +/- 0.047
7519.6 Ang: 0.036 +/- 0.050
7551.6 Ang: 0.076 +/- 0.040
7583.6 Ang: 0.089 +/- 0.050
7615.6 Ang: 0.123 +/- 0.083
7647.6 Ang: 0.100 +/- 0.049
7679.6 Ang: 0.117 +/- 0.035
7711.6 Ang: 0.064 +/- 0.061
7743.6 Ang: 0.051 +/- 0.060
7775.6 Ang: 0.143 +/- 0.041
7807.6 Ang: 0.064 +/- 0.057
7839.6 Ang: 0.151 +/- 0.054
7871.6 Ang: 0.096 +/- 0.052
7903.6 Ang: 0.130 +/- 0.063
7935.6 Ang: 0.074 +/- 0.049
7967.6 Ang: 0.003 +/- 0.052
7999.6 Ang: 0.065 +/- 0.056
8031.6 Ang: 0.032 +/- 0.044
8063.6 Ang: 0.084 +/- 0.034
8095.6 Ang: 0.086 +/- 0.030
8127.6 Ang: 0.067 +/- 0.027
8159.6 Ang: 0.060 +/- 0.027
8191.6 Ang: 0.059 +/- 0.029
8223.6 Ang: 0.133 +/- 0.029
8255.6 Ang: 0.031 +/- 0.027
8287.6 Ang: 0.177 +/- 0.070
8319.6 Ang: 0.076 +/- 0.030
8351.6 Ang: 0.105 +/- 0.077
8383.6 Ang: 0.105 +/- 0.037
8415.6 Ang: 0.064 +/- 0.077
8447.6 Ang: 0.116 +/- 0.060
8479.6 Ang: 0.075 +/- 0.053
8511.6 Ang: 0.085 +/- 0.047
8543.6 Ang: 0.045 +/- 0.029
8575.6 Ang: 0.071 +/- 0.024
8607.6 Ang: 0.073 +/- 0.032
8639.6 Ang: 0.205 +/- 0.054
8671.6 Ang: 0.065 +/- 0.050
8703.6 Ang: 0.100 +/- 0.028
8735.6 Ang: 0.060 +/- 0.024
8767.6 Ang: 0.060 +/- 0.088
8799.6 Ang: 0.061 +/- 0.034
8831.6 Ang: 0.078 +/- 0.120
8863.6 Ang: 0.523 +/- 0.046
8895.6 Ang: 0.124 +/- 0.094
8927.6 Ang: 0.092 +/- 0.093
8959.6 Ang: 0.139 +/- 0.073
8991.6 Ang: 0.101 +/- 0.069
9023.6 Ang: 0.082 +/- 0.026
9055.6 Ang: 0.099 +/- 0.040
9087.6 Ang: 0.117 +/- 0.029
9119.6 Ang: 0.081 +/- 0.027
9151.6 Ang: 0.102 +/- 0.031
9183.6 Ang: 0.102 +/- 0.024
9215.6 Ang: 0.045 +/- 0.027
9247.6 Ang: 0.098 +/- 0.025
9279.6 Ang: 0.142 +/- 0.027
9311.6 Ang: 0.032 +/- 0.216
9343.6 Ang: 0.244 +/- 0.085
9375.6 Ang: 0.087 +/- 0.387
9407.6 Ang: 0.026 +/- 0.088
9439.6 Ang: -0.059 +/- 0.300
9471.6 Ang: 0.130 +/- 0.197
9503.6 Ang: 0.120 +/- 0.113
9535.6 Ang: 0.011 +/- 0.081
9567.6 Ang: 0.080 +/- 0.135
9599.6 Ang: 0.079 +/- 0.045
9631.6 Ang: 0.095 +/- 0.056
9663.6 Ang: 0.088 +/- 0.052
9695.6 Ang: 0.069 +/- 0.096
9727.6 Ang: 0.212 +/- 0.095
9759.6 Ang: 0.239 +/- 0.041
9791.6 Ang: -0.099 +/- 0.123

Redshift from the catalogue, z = 1.38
